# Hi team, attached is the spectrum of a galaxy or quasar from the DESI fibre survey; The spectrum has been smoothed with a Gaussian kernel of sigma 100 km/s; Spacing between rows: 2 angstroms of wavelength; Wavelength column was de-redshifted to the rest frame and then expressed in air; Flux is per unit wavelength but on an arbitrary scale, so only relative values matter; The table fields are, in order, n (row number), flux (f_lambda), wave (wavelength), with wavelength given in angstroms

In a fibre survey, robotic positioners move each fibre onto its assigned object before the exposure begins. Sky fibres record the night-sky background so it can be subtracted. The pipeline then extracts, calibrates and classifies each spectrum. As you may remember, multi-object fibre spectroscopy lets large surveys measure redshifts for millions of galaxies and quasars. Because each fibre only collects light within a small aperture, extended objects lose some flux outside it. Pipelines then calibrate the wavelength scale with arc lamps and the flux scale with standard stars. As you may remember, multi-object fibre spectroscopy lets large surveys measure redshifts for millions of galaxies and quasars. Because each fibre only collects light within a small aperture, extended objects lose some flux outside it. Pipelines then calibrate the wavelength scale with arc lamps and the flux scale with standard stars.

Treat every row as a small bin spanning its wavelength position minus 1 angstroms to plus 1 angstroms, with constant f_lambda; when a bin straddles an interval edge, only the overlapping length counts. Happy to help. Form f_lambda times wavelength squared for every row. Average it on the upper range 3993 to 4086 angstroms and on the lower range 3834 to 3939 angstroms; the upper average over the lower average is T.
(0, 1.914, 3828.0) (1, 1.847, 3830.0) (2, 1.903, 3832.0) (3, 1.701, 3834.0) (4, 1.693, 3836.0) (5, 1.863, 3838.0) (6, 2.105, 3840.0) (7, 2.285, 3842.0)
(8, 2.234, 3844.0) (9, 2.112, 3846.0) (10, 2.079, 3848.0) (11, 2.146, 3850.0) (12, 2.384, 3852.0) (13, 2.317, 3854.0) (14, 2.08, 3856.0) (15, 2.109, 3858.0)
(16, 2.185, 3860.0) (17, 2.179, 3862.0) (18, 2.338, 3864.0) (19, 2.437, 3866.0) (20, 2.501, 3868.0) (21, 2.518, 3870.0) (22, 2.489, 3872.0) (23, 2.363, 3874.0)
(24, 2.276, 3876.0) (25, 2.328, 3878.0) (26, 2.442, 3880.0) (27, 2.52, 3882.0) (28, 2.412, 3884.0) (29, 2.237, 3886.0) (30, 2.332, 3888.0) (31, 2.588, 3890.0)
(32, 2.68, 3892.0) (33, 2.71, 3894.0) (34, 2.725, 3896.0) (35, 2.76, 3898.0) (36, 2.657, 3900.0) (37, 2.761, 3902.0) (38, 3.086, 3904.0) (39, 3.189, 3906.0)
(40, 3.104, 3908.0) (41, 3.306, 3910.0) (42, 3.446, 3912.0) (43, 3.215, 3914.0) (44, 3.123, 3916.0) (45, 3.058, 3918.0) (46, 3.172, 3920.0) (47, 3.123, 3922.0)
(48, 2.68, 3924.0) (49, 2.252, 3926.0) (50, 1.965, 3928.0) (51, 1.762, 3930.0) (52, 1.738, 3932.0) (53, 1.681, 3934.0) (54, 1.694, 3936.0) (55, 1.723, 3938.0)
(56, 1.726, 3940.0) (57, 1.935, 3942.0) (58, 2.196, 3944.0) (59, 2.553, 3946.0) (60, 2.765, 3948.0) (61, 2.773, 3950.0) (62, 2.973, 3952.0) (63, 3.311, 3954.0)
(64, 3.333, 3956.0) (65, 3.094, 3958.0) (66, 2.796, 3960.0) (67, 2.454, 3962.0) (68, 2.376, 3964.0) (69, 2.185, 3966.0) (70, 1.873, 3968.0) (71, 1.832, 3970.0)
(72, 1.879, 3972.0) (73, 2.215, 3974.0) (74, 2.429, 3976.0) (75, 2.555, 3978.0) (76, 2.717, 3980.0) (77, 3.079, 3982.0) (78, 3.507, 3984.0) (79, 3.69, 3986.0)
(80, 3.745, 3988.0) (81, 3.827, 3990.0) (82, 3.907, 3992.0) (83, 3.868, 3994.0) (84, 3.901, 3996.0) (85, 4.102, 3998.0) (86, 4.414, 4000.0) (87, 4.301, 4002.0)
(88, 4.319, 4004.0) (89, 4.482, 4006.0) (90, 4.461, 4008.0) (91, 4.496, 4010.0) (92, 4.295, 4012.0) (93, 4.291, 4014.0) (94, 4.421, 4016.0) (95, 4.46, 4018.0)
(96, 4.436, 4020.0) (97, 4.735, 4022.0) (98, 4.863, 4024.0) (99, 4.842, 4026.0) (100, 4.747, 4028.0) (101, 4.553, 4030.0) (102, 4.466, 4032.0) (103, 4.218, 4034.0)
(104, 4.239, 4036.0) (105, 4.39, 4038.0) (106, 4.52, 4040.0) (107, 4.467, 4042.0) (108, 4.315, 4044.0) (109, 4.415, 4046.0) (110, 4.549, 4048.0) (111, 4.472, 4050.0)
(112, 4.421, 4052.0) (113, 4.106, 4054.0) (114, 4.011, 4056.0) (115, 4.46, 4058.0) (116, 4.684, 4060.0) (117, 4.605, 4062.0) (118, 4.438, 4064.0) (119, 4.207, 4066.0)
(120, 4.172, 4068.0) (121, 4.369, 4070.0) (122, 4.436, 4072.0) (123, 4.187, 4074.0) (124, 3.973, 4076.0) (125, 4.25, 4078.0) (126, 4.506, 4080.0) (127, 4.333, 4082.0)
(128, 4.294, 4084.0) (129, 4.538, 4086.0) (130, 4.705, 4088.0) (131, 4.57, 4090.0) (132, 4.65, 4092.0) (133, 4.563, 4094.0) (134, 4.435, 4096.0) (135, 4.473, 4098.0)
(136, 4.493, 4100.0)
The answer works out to 1.9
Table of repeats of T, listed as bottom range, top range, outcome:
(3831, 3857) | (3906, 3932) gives 1.42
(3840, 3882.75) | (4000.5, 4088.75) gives 2.11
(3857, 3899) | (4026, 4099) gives 1.99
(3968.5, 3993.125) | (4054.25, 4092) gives 1.56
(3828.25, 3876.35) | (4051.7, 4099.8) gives 2.27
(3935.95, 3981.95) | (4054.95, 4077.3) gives 1.87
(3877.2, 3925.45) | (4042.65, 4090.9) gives 1.69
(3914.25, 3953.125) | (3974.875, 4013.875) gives 1.65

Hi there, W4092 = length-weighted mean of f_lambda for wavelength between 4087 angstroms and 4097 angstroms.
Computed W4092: 4.58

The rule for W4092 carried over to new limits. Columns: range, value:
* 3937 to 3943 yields 1.79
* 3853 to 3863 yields 2.17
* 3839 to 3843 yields 2.2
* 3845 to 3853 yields 2.18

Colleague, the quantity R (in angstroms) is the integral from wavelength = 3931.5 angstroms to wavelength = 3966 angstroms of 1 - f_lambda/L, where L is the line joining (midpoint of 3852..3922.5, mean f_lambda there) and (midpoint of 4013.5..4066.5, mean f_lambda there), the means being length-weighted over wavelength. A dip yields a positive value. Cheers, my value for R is 9.9 angstroms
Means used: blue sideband 2.64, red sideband 4.46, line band 2.42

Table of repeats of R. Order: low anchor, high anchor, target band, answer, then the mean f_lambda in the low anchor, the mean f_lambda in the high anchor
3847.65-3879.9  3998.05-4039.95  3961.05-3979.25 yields 7.6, 2.3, 4.46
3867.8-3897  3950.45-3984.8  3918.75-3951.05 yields 4.1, 2.47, 2.62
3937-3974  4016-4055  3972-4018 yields -3.6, 2.43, 4.48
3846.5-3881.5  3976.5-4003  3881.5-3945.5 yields 5.7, 2.3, 3.64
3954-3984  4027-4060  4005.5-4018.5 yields -2.9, 2.55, 4.41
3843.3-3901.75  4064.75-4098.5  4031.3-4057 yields -2.0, 2.39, 4.39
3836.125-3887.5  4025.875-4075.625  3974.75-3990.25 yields 2.1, 2.27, 4.4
